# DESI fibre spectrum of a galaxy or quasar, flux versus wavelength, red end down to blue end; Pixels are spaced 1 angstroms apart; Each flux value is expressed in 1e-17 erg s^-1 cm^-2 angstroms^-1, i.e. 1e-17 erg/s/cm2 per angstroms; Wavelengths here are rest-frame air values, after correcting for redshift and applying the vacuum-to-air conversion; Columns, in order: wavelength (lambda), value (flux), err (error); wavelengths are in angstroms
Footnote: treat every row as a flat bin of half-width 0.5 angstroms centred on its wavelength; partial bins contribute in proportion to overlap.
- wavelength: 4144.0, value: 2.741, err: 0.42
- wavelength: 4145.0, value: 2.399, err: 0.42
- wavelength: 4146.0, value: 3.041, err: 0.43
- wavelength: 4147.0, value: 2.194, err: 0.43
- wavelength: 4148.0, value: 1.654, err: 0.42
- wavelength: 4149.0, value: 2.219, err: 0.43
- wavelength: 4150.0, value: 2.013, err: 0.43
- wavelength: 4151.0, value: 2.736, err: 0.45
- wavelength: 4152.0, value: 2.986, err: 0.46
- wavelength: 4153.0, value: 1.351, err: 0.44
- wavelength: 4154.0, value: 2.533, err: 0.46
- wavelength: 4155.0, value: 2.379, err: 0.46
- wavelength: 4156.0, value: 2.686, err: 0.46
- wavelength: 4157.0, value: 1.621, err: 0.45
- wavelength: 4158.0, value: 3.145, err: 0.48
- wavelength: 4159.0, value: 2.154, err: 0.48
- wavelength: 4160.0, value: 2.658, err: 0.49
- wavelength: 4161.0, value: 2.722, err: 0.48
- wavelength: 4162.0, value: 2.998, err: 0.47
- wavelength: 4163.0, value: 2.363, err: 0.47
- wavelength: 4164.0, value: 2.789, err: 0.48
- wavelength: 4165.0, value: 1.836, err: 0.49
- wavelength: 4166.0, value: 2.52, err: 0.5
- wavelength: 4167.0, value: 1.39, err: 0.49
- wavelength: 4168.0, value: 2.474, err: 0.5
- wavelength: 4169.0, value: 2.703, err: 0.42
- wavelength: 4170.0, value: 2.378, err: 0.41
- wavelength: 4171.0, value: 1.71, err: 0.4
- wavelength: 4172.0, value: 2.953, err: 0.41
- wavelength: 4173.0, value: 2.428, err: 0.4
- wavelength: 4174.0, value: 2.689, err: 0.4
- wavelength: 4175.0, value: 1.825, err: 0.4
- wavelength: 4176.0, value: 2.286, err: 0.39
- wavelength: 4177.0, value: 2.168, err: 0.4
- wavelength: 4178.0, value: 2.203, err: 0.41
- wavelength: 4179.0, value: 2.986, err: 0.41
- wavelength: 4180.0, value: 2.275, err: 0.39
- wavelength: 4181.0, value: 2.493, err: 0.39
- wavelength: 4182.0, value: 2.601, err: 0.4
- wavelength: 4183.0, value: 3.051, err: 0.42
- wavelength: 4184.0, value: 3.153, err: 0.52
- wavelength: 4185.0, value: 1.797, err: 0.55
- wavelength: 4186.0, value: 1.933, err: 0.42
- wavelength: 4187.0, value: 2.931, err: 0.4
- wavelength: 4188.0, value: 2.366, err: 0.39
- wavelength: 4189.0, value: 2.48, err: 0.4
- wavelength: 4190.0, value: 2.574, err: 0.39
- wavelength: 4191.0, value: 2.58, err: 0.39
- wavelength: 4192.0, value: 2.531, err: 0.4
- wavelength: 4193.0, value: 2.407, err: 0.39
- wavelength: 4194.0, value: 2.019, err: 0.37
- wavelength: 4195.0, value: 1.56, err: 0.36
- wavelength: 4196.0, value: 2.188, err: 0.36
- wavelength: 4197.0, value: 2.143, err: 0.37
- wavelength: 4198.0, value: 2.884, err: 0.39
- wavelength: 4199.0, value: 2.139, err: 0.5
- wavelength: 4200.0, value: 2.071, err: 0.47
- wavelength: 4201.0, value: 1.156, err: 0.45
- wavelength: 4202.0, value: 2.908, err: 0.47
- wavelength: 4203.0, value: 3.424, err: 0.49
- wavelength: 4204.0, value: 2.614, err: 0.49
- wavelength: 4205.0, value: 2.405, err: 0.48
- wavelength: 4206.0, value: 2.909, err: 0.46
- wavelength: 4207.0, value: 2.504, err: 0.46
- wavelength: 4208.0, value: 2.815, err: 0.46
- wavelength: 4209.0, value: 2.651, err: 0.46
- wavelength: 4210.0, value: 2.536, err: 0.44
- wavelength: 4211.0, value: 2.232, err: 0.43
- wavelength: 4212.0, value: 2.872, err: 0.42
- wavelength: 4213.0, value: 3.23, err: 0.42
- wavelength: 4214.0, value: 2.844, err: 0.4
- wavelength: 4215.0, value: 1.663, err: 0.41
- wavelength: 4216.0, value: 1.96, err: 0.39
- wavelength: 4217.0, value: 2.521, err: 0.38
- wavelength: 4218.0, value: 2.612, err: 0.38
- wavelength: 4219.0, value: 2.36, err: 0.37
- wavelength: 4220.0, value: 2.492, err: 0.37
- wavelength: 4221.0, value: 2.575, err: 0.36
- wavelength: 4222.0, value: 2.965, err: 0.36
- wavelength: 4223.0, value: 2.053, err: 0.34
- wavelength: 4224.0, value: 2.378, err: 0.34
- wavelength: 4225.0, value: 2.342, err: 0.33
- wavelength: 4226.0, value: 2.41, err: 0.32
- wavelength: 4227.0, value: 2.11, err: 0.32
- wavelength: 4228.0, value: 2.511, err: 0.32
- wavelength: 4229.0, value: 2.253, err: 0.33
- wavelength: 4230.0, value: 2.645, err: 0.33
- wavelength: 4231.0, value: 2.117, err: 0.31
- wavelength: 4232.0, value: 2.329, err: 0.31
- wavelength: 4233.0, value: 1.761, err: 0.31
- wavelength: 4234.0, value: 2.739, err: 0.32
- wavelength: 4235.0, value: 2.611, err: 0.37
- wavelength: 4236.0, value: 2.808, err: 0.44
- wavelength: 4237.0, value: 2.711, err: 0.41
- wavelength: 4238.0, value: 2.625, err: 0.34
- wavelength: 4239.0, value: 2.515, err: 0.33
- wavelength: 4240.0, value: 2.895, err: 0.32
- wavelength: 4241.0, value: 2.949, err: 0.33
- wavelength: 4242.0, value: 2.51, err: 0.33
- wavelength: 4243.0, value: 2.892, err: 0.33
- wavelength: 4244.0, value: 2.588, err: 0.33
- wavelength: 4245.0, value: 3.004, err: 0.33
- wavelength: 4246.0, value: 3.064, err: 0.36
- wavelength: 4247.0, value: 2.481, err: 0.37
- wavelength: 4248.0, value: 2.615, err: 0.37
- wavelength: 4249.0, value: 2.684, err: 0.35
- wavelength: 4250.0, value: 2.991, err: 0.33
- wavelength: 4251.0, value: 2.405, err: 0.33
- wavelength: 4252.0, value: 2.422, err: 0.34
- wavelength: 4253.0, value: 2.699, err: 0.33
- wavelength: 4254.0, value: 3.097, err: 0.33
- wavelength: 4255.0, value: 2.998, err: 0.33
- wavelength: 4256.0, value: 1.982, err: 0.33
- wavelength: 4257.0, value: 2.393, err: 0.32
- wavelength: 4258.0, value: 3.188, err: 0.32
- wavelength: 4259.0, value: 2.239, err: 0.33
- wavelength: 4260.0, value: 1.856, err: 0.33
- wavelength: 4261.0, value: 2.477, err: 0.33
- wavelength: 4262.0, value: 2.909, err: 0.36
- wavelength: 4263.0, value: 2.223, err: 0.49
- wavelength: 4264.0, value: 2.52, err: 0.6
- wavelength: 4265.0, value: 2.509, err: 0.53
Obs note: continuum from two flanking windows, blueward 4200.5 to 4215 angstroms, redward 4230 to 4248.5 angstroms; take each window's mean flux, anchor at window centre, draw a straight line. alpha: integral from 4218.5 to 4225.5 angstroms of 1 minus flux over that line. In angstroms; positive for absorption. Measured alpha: 0.4 angstroms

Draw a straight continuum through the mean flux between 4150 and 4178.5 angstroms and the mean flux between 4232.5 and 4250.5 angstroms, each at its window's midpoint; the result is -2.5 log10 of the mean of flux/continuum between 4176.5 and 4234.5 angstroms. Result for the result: 0.04 mag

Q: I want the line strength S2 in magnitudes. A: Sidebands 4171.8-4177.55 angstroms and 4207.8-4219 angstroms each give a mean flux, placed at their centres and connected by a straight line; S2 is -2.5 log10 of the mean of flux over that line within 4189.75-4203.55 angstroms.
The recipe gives 0.059 mag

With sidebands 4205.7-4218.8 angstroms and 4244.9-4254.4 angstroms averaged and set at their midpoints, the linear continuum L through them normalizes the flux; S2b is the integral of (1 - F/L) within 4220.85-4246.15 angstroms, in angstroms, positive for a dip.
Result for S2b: 1.1 angstroms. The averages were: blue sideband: 2.56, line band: 2.54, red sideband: 2.73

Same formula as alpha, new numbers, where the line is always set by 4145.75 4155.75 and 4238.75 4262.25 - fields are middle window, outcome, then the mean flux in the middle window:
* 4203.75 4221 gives -0.14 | 2.54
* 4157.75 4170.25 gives -0.59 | 2.46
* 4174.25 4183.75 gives -0.21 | 2.46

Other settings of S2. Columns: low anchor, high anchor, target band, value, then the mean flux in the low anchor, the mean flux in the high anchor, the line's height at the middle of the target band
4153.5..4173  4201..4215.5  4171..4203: 0.064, 2.42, 2.63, 2.53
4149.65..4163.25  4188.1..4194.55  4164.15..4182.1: 0.050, 2.46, 2.42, 2.44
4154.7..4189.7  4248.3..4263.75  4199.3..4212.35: -0.020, 2.43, 2.57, 2.49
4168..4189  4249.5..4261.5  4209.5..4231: 0.027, 2.45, 2.56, 2.51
